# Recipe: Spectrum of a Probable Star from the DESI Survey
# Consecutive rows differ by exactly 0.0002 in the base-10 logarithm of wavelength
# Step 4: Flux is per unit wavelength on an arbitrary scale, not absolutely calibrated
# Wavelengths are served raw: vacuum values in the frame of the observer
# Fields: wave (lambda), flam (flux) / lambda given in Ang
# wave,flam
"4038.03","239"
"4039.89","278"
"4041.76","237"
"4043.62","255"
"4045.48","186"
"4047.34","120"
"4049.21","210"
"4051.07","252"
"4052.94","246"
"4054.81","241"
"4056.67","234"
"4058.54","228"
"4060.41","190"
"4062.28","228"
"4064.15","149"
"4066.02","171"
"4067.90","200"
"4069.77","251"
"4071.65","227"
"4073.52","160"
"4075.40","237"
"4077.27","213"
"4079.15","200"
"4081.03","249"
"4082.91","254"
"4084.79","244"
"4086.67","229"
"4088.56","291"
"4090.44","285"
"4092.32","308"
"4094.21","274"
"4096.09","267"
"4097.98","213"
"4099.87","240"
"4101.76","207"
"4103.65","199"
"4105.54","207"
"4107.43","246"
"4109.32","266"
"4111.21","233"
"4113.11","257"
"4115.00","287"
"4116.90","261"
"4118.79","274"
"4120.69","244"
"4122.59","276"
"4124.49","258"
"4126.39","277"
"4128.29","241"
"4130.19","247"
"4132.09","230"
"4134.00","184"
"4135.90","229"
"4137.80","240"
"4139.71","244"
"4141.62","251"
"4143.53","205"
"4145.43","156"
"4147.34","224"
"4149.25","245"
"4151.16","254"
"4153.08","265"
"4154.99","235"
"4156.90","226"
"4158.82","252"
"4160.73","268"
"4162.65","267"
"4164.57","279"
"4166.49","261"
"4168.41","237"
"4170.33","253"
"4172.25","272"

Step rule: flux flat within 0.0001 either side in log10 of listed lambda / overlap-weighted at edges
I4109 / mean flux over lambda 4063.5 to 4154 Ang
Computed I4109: 237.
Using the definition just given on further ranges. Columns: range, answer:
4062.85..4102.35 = 232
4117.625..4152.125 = 238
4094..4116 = 240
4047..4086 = 216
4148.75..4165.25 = 254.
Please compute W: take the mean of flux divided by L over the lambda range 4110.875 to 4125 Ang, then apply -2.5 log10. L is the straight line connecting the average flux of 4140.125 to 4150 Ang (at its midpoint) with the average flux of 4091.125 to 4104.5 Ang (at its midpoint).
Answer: -0.129 mag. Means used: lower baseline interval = 245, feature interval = 262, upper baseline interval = 217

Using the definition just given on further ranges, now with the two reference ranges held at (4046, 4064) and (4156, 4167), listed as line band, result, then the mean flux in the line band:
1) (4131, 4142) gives 0.09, 229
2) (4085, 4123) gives -0.08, 253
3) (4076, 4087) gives -0.04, 232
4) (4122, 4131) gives -0.07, 259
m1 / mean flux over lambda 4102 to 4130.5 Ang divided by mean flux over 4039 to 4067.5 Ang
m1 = 1.17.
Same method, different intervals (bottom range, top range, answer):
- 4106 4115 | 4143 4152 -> 0.86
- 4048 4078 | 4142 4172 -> 1.13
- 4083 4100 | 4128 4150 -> 0.86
